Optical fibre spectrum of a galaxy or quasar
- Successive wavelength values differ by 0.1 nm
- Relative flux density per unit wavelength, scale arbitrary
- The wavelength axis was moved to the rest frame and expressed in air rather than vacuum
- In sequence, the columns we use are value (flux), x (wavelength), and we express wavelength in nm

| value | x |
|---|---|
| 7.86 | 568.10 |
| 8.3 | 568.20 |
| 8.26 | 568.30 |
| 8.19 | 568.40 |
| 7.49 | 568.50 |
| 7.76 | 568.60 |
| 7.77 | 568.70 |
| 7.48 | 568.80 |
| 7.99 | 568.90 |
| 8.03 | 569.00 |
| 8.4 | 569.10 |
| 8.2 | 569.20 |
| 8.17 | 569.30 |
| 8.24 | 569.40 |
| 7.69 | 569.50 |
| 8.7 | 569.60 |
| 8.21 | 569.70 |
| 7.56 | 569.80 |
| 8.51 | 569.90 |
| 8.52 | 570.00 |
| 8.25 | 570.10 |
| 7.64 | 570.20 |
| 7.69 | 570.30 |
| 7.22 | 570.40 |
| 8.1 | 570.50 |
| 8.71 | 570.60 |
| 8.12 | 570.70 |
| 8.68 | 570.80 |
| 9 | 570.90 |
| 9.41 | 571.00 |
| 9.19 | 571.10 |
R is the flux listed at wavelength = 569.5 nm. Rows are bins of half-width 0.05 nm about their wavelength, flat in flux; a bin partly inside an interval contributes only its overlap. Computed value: 7.69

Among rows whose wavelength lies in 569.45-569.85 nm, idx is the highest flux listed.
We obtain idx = 8.7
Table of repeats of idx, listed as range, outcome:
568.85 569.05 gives 8.03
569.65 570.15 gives 8.52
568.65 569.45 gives 8.4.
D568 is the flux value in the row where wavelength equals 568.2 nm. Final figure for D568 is 8.3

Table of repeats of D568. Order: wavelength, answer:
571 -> 9.41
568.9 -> 7.99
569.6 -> 8.7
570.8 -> 8.68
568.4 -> 8.19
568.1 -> 7.86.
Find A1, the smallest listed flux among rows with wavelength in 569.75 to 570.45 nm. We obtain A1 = 7.22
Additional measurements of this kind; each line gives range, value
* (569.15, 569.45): 8.17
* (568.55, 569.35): 7.48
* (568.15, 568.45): 8.19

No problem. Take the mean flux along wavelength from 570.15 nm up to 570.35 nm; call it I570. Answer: 7.67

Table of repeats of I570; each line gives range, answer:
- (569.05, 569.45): 8.25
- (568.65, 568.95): 7.75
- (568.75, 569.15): 7.97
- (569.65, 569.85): 7.89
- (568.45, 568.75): 7.67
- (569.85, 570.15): 8.43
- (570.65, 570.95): 8.6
